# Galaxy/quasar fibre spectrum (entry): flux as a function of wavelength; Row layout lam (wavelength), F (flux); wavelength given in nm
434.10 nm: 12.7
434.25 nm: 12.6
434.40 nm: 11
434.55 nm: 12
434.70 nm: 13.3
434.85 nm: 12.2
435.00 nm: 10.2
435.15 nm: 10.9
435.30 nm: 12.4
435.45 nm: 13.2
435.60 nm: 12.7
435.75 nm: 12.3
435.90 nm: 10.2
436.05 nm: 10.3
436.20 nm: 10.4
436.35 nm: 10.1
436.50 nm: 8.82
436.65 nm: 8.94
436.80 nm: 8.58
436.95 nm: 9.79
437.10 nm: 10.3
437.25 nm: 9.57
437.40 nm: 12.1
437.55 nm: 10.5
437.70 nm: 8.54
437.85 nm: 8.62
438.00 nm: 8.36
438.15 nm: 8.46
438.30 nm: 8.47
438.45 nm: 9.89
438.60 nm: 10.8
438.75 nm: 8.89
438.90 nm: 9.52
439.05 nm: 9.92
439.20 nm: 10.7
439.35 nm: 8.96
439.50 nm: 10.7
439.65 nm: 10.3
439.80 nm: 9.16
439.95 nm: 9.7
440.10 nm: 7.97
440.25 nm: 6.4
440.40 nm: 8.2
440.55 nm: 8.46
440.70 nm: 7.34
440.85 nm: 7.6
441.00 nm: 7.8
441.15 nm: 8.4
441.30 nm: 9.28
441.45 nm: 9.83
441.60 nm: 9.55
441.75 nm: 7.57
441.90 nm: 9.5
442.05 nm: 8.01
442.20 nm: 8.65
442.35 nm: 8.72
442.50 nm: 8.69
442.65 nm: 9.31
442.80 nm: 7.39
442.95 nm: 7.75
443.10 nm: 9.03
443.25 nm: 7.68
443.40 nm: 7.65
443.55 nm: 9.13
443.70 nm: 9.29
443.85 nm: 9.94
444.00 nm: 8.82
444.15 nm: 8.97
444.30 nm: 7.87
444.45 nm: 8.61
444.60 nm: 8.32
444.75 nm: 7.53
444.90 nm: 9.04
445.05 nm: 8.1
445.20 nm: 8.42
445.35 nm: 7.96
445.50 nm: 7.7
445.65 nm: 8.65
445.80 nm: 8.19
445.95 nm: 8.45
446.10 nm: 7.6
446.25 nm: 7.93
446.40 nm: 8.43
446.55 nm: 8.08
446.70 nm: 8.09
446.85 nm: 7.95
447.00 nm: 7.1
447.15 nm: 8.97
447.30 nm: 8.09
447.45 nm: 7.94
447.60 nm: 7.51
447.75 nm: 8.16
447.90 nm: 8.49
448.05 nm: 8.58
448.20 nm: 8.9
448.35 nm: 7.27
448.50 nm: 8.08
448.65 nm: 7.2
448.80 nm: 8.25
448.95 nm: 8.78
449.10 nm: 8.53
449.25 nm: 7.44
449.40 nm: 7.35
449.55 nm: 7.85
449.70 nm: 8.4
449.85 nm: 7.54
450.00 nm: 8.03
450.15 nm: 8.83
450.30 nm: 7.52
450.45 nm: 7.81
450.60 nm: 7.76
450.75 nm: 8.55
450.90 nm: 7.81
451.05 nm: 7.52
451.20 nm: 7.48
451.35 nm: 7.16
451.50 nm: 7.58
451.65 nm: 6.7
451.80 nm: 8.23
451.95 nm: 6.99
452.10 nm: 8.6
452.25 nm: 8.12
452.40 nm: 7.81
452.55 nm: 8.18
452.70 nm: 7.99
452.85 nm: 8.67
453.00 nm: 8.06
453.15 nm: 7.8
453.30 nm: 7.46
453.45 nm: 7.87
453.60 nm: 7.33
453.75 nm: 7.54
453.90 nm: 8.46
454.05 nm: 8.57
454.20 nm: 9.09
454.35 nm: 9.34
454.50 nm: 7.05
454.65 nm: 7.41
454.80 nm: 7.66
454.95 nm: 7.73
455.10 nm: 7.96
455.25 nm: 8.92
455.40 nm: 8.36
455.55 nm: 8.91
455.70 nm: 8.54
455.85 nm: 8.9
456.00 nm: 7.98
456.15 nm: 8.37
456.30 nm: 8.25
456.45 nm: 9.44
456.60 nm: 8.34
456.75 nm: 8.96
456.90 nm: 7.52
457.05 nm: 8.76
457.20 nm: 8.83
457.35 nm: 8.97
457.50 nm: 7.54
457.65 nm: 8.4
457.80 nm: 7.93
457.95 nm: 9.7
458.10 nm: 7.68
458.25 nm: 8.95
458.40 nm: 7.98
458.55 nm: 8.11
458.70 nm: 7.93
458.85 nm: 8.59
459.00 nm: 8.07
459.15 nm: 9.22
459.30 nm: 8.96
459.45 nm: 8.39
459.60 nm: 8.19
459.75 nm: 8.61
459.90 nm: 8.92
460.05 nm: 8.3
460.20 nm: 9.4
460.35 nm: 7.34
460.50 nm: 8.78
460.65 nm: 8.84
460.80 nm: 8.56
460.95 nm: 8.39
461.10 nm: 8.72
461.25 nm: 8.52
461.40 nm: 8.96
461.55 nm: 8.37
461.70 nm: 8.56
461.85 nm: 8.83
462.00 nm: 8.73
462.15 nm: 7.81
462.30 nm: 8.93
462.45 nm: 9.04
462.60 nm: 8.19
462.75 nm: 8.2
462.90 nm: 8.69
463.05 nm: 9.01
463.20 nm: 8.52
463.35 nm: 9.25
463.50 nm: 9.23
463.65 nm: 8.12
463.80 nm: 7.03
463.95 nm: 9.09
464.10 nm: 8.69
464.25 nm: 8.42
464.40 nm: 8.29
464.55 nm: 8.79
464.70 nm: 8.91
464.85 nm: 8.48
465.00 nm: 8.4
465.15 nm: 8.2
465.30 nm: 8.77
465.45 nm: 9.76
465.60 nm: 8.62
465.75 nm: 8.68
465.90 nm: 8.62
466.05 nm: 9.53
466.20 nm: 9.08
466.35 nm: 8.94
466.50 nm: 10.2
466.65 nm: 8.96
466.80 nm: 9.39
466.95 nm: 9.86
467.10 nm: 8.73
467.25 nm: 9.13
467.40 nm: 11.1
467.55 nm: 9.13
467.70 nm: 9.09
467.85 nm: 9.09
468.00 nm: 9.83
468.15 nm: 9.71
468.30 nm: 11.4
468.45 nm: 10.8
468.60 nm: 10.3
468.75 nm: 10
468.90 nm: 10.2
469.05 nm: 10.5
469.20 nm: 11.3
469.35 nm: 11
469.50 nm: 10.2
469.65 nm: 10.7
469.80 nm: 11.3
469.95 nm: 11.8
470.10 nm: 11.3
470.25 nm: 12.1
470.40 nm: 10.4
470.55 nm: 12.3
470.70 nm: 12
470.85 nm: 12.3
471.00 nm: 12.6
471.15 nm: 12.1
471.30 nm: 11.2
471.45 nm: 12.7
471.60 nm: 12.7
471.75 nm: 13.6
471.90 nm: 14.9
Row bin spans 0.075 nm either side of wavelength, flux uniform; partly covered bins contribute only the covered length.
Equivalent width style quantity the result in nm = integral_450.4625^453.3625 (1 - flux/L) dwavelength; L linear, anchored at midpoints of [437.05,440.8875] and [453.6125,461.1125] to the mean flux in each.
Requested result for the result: 0.28 nm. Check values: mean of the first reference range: 9.22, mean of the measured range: 7.82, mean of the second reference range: 8.42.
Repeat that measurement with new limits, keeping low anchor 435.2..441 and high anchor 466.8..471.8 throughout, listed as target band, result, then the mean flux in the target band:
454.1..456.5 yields 0.46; 8.36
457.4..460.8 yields 0.66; 8.45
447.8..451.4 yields 0.76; 7.97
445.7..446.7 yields 0.18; 8.12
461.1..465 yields 0.75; 8.59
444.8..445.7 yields 0.15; 8.28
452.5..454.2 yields 0.37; 8.04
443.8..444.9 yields 0.15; 8.58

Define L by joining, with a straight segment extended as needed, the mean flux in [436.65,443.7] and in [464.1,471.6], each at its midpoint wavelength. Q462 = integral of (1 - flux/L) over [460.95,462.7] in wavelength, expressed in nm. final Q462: 0.22 nm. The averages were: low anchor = 8.95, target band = 8.59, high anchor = 10.1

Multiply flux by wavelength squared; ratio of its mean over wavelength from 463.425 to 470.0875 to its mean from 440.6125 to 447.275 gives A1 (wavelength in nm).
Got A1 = 1.25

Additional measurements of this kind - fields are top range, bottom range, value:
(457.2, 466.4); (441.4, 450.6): 1.11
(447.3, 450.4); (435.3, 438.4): 0.84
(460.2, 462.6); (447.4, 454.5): 1.13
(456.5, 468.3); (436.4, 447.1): 1.10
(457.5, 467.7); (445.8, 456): 1.14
